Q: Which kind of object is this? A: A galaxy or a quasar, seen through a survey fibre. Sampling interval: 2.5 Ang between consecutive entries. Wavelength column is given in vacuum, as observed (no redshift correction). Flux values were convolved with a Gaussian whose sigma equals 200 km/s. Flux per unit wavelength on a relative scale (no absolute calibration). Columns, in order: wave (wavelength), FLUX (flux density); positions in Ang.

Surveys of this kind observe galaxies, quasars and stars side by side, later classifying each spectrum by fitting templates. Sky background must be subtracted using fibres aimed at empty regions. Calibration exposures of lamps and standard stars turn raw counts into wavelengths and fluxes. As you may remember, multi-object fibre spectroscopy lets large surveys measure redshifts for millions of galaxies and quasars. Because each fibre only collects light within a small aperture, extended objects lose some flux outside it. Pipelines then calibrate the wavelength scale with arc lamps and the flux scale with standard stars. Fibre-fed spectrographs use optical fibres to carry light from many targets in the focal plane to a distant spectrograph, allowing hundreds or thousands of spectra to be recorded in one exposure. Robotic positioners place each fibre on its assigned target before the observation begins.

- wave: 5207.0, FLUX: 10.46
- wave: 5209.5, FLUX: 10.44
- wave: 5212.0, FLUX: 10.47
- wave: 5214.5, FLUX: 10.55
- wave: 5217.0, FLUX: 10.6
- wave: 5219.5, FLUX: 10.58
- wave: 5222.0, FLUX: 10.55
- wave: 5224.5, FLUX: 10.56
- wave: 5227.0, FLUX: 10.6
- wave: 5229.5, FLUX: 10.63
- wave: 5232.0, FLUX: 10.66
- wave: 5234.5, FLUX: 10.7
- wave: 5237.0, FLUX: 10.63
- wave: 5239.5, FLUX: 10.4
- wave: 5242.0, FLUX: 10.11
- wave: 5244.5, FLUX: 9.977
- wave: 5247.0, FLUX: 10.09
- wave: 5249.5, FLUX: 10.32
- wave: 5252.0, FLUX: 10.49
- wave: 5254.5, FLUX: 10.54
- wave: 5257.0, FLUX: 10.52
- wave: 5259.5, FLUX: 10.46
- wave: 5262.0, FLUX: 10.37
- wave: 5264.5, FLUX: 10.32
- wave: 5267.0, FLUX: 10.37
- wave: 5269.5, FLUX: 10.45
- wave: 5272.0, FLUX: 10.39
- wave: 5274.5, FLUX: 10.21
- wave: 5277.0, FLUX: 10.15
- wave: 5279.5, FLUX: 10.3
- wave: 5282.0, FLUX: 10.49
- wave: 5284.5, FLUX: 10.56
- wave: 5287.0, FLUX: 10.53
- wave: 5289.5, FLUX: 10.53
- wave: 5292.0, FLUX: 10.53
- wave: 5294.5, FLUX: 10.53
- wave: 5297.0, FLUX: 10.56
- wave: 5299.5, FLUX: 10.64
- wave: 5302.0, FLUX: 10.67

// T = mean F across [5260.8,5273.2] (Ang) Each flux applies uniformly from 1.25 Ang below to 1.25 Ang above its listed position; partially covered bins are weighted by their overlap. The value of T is 10.4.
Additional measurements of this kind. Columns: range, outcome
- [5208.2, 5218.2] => 10.5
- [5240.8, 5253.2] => 10.2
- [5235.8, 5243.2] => 10.4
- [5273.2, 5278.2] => 10.2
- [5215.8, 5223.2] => 10.6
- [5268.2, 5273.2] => 10.4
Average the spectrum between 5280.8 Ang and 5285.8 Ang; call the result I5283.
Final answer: 10.5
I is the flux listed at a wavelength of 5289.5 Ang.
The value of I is 10.53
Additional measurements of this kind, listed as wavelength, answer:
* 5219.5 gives 10.58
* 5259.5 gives 10.46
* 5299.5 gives 10.64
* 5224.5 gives 10.56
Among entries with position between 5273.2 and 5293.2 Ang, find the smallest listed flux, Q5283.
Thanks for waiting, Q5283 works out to 10.15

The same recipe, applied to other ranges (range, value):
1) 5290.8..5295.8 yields 10.53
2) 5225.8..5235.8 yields 10.6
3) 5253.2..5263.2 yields 10.37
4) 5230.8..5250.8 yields 9.977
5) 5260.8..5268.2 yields 10.32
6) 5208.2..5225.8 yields 10.44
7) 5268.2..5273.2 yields 10.39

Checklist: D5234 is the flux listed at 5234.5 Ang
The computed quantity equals 10.7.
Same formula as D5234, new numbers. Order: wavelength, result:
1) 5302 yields 10.67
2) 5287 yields 10.53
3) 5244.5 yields 9.977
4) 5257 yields 10.52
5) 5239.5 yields 10.4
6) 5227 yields 10.6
